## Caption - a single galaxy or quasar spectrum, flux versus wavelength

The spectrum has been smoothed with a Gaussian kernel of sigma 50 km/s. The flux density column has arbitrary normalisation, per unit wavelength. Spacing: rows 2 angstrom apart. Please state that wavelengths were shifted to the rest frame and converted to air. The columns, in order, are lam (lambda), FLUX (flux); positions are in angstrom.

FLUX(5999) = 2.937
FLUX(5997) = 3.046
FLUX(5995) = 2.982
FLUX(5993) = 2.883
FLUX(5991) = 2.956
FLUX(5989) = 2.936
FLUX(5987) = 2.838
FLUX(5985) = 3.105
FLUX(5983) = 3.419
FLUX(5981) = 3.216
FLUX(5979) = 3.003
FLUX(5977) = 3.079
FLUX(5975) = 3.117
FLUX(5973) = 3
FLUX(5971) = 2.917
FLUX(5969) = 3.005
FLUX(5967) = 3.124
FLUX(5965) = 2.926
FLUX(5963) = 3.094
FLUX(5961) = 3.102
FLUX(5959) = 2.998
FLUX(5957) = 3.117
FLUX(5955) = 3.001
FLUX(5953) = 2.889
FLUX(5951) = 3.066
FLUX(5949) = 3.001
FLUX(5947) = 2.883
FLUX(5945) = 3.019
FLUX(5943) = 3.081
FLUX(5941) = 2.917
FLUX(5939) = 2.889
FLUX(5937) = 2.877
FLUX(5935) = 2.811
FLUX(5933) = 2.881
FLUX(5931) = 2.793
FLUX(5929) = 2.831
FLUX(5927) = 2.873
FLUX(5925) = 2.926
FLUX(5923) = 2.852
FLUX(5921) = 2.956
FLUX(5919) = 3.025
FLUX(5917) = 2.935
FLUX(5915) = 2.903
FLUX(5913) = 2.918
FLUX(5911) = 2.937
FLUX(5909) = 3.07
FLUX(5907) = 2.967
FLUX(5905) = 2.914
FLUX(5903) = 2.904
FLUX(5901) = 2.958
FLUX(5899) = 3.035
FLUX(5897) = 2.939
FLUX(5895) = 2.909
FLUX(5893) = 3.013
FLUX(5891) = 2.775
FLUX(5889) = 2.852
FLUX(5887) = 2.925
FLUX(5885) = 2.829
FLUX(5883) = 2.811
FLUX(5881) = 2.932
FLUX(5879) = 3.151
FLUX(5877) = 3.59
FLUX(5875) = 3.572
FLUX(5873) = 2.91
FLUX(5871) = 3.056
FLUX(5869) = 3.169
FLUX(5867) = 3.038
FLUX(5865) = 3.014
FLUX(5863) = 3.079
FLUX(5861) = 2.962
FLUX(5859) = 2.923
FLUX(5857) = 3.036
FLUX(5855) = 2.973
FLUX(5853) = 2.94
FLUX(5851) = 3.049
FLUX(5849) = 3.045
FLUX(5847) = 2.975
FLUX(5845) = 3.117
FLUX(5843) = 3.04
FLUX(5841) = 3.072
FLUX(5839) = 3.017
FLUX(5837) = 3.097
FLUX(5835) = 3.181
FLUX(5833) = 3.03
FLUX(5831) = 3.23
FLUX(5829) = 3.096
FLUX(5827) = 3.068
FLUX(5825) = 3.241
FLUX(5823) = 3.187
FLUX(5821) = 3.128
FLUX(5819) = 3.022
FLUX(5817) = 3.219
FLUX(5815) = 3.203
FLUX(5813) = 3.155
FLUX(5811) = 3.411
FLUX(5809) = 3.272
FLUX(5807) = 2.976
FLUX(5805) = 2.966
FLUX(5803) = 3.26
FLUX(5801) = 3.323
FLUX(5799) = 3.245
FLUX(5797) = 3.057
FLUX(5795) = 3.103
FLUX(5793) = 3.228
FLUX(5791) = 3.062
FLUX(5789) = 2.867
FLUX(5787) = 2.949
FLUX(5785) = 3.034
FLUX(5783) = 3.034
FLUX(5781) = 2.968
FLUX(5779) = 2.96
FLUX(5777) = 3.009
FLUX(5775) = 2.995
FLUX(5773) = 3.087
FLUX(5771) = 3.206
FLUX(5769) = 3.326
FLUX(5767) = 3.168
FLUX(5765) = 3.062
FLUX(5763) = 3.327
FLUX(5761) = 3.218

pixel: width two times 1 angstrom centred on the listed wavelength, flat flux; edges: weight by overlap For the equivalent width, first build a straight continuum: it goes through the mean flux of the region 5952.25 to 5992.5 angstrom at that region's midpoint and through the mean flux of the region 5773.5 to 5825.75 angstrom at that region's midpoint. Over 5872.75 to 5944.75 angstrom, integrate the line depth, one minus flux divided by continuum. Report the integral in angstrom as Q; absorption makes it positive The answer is 2.5 angstrom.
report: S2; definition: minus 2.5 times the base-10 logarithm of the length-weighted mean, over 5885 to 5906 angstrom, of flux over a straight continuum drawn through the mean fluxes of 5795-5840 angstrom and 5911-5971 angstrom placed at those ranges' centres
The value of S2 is 0.04 mag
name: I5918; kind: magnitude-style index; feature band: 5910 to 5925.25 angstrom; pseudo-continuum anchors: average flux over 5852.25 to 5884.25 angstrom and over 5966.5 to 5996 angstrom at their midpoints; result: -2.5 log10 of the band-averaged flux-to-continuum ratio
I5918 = 0.05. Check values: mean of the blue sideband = 3.07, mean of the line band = 2.93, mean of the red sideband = 3.04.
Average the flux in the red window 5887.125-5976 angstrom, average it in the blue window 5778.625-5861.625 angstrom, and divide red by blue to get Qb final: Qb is 0.96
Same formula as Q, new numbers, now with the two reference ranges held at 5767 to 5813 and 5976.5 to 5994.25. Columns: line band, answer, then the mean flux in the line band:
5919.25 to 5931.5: 0.7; 2.88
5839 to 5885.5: 0.4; 3.06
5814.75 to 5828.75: -0.2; 3.15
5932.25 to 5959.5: 0.9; 2.96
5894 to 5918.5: 1.0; 2.95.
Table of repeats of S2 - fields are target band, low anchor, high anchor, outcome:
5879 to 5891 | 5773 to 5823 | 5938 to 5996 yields 0.06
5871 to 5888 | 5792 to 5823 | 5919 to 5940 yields -0.03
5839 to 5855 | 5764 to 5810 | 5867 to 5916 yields 0.00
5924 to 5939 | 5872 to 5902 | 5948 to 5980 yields 0.06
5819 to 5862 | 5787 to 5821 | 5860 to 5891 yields 0.01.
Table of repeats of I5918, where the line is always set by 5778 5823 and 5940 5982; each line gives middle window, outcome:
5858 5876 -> 0.00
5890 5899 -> 0.05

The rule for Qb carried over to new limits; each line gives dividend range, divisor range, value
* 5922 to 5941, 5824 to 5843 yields 0.92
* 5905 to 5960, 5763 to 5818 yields 0.94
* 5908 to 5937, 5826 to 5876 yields 0.95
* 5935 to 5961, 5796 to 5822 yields 0.94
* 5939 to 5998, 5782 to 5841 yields 0.97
